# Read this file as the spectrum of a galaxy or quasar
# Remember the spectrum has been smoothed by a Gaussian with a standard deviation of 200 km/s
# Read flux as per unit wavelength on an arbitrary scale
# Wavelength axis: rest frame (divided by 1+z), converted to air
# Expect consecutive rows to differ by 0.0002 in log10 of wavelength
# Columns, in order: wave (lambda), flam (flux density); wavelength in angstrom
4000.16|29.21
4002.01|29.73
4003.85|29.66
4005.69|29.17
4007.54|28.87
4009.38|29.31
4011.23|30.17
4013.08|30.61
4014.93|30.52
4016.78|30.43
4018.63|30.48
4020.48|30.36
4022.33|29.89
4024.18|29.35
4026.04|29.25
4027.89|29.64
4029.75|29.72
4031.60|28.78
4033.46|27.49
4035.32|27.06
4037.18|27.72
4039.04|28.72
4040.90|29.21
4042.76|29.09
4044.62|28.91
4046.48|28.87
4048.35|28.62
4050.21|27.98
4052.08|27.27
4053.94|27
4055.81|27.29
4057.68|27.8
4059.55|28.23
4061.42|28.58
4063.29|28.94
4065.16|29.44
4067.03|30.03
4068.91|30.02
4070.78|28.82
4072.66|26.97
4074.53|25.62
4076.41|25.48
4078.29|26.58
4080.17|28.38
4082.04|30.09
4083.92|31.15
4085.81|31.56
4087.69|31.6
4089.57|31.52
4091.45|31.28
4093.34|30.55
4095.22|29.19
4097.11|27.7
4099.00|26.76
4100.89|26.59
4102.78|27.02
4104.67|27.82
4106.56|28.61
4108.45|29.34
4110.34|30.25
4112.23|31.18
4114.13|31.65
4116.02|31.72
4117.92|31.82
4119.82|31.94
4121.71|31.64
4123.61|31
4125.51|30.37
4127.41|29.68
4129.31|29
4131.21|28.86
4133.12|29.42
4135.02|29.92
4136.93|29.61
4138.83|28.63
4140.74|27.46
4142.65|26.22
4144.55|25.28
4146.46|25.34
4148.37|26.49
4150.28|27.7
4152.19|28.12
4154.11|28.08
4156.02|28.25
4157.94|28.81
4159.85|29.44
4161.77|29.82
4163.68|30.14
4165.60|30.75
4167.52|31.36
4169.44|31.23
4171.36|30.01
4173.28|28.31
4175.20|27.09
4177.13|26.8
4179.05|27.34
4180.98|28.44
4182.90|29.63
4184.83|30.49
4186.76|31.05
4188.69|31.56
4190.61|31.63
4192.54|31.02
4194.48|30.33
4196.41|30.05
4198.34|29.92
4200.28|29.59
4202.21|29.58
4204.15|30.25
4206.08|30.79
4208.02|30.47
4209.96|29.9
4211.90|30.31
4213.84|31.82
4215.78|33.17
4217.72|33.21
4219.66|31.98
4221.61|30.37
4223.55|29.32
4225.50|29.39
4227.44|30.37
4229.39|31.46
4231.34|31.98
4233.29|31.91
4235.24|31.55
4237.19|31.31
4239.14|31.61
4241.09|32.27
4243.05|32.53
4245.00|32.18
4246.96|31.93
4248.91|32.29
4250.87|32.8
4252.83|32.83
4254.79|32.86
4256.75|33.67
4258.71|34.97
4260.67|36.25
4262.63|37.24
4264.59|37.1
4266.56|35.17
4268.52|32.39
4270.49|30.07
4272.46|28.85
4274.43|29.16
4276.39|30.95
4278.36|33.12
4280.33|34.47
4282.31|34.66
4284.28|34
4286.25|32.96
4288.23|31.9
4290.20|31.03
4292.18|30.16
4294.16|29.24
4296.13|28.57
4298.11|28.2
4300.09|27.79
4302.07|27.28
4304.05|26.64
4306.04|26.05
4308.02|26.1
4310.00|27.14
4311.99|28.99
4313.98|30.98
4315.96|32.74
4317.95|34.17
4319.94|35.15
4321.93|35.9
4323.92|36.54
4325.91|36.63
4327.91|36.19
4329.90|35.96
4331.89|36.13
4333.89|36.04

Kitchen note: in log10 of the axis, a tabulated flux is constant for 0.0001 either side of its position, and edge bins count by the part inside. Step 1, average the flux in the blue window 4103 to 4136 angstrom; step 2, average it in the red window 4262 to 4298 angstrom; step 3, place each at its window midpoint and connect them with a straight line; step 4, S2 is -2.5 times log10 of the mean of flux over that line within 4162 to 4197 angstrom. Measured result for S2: 0.04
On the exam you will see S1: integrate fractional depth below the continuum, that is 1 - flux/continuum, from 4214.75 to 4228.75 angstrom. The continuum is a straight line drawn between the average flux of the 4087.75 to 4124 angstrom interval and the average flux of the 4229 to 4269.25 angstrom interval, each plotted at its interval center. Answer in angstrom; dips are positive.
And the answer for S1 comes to 0.62 angstrom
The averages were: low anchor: 29.9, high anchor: 33.2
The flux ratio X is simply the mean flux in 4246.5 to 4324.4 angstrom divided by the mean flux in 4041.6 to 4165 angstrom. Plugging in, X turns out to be 1.10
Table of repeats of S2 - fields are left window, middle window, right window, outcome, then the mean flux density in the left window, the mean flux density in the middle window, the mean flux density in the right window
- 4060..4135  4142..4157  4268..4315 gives 0.10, 29.4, 27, 30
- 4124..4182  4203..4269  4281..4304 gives -0.09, 28.6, 32.3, 30.4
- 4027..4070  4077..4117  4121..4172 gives -0.03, 28.5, 29.5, 29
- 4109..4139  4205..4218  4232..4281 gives 0.02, 30.5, 31.3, 32.8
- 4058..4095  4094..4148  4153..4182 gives 0.00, 29.2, 29.1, 29.1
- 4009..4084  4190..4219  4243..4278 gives 0.04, 28.7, 30.8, 33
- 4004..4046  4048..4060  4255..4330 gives 0.07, 29.3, 27.7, 32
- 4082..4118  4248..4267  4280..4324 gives -0.13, 29.8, 34.5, 30.7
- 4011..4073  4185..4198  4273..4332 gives -0.02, 28.9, 30.9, 31.5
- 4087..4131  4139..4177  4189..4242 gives 0.07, 29.9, 28.4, 31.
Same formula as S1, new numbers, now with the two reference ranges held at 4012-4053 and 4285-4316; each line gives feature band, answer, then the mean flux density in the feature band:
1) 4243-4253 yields -1.1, 32.4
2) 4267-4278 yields -0.6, 30.7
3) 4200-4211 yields -0.4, 30.1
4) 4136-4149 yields 0.9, 27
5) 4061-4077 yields 0.5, 28.3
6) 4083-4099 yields -0.7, 30.3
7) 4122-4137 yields -0.4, 29.8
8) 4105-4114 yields -0.2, 29.9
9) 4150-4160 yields 0.2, 28.4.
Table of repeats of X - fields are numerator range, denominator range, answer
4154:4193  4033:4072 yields 1.04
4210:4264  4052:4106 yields 1.13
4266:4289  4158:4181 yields 1.10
